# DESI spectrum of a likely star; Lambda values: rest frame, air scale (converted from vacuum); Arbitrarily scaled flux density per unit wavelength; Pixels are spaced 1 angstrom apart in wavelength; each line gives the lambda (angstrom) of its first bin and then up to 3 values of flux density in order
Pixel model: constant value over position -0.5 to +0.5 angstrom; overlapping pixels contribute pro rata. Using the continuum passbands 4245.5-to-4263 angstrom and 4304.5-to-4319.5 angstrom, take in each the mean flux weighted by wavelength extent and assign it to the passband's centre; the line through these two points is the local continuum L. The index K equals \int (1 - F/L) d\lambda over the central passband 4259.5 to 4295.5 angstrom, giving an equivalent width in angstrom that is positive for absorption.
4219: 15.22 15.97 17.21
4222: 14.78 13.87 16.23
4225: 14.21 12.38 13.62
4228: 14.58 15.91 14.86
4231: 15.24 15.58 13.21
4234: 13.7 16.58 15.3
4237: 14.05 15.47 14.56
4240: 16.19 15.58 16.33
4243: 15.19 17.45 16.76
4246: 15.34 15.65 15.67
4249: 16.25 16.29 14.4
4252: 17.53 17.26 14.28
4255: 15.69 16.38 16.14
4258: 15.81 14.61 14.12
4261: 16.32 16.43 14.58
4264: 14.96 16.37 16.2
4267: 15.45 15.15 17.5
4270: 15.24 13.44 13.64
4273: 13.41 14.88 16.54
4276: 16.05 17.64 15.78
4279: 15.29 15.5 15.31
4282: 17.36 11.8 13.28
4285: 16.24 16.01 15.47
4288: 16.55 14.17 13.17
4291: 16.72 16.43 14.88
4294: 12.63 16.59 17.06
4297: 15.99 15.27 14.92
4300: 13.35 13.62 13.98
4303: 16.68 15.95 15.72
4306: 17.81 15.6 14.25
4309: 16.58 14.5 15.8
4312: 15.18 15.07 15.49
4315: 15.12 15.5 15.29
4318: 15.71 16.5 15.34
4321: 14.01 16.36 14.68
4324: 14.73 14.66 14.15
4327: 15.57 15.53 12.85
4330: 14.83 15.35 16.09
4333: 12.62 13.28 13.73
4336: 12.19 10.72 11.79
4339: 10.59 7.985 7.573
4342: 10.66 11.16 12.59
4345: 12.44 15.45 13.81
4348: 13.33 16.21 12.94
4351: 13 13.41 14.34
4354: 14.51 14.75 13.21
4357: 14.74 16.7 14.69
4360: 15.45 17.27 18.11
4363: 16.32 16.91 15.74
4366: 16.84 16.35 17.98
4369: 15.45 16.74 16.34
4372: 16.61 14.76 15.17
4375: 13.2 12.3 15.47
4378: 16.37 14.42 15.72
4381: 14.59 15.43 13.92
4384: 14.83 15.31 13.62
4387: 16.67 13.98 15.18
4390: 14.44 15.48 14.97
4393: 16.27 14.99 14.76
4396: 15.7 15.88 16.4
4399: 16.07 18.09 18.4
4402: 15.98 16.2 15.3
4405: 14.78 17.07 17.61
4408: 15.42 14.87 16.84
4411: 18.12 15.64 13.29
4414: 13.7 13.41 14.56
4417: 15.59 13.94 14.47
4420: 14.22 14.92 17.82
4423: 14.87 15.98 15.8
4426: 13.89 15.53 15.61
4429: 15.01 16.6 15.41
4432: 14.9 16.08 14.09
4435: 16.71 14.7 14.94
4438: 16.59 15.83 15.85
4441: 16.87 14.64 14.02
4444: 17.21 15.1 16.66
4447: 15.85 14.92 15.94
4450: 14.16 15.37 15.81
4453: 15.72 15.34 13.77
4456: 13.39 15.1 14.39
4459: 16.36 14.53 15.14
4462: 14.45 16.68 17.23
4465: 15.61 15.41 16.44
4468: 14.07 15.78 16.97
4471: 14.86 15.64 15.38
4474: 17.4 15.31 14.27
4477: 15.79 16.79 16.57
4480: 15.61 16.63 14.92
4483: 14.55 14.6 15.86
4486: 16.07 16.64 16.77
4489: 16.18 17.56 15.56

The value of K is 0.9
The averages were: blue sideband 15.7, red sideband 15.6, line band 15.3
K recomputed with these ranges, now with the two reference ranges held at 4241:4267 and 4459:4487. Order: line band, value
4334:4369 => 4.05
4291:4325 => 0.93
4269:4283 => 0.42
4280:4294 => 0.62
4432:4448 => 0.08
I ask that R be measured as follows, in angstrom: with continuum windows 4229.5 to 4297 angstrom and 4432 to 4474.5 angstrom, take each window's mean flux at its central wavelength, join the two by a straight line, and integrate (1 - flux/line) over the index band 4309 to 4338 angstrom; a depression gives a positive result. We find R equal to 1.5 angstrom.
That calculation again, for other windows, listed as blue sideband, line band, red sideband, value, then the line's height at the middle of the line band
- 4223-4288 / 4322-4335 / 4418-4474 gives 0.7 angstrom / 15.4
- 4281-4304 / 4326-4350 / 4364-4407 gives 3.8 angstrom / 15.4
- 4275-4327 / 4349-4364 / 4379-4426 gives 0.3 angstrom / 15.4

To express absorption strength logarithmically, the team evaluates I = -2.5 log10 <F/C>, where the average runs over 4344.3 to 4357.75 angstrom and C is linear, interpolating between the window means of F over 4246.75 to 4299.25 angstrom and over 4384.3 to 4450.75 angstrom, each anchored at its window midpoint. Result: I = 0.11 mag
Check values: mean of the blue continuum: 15.5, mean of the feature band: 14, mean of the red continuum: 15.5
